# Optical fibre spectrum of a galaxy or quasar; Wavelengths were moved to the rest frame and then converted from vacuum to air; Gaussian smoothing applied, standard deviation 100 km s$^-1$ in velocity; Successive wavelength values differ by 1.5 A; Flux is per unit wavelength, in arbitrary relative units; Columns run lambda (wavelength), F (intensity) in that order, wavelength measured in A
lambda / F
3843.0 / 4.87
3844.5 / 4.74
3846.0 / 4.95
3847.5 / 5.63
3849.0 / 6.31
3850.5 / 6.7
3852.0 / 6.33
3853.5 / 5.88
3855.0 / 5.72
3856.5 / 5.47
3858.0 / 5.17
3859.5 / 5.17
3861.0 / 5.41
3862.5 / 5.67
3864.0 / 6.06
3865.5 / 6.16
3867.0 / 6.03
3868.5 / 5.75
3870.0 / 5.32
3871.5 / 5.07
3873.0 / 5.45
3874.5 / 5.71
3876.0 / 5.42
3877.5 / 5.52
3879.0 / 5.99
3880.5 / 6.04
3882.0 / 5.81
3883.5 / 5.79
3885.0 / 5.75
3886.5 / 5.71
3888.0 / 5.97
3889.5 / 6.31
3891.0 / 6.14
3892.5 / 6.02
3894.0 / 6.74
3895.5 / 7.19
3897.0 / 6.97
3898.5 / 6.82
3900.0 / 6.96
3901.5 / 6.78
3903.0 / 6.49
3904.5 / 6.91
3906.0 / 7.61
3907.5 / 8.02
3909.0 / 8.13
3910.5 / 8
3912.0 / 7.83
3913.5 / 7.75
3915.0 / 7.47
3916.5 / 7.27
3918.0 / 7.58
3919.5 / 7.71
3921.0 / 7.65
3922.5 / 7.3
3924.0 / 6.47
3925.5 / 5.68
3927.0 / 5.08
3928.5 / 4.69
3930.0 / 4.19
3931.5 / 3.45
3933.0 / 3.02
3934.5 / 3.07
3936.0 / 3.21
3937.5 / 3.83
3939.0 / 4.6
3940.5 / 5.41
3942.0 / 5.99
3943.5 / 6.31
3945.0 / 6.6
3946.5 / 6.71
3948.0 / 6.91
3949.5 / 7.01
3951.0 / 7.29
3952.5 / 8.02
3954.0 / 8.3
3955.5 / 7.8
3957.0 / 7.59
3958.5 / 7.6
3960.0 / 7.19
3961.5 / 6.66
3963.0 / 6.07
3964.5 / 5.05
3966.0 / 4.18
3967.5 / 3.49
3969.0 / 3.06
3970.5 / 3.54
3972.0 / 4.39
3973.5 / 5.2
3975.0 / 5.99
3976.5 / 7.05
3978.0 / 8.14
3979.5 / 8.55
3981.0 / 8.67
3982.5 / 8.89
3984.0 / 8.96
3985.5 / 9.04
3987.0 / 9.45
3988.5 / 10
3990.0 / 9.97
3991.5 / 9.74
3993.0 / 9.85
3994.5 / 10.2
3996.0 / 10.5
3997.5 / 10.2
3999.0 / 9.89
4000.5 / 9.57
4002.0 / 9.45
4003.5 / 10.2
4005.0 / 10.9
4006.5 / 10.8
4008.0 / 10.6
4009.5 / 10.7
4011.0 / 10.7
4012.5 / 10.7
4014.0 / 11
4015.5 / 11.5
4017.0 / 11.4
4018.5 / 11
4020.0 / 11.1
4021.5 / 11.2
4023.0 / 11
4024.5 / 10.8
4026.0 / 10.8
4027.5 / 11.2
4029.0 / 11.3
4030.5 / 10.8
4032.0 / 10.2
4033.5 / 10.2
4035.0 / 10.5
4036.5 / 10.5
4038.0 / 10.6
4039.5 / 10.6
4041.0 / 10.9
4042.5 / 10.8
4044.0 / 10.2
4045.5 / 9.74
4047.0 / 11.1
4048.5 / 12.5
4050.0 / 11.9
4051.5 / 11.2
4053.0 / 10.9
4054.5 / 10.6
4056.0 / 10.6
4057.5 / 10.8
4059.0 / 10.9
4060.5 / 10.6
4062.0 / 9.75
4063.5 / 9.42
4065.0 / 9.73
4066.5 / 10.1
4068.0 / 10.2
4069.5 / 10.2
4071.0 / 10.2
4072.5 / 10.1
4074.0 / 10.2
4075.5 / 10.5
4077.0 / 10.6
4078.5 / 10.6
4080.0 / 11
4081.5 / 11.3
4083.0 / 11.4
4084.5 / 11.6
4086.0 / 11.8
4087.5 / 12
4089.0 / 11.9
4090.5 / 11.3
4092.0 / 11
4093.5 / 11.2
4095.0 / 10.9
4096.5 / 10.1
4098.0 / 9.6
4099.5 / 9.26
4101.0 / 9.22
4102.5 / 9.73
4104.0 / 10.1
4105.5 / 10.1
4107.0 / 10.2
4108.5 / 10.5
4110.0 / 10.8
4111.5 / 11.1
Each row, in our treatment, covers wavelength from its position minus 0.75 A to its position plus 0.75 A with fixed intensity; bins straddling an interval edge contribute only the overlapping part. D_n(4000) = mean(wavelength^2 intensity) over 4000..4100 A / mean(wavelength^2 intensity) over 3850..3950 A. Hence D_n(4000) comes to 1.91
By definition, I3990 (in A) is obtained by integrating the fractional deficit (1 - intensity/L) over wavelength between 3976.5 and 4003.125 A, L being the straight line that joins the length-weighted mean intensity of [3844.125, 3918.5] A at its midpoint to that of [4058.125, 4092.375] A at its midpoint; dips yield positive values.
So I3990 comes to -1.98 A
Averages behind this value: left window 6.28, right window 10.7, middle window 9.42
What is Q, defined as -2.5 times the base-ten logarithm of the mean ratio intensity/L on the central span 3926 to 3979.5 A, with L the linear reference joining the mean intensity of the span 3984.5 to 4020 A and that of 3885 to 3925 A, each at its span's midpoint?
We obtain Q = 0.46 mag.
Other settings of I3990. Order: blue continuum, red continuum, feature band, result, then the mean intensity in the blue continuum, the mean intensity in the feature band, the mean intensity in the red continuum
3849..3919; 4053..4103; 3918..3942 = 7.2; 6.35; 5.13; 10.6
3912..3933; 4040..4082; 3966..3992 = 2.9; 6.27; 7.19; 10.6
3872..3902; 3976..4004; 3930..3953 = 7.4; 6.14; 5.36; 9.4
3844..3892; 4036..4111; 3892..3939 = 3.4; 5.73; 6.29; 10.6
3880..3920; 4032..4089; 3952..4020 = 3.7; 6.88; 8.51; 10.7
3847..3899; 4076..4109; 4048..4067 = -1.4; 5.92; 10.7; 10.7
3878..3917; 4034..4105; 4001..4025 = -3.7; 6.78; 10.8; 10.6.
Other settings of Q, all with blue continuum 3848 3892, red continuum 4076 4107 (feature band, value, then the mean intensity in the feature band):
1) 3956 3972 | 0.40 mag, 5.43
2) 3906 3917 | -0.16 mag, 7.78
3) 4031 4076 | -0.07 mag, 10.5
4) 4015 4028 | -0.21 mag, 11.1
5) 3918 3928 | 0.05 mag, 6.67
